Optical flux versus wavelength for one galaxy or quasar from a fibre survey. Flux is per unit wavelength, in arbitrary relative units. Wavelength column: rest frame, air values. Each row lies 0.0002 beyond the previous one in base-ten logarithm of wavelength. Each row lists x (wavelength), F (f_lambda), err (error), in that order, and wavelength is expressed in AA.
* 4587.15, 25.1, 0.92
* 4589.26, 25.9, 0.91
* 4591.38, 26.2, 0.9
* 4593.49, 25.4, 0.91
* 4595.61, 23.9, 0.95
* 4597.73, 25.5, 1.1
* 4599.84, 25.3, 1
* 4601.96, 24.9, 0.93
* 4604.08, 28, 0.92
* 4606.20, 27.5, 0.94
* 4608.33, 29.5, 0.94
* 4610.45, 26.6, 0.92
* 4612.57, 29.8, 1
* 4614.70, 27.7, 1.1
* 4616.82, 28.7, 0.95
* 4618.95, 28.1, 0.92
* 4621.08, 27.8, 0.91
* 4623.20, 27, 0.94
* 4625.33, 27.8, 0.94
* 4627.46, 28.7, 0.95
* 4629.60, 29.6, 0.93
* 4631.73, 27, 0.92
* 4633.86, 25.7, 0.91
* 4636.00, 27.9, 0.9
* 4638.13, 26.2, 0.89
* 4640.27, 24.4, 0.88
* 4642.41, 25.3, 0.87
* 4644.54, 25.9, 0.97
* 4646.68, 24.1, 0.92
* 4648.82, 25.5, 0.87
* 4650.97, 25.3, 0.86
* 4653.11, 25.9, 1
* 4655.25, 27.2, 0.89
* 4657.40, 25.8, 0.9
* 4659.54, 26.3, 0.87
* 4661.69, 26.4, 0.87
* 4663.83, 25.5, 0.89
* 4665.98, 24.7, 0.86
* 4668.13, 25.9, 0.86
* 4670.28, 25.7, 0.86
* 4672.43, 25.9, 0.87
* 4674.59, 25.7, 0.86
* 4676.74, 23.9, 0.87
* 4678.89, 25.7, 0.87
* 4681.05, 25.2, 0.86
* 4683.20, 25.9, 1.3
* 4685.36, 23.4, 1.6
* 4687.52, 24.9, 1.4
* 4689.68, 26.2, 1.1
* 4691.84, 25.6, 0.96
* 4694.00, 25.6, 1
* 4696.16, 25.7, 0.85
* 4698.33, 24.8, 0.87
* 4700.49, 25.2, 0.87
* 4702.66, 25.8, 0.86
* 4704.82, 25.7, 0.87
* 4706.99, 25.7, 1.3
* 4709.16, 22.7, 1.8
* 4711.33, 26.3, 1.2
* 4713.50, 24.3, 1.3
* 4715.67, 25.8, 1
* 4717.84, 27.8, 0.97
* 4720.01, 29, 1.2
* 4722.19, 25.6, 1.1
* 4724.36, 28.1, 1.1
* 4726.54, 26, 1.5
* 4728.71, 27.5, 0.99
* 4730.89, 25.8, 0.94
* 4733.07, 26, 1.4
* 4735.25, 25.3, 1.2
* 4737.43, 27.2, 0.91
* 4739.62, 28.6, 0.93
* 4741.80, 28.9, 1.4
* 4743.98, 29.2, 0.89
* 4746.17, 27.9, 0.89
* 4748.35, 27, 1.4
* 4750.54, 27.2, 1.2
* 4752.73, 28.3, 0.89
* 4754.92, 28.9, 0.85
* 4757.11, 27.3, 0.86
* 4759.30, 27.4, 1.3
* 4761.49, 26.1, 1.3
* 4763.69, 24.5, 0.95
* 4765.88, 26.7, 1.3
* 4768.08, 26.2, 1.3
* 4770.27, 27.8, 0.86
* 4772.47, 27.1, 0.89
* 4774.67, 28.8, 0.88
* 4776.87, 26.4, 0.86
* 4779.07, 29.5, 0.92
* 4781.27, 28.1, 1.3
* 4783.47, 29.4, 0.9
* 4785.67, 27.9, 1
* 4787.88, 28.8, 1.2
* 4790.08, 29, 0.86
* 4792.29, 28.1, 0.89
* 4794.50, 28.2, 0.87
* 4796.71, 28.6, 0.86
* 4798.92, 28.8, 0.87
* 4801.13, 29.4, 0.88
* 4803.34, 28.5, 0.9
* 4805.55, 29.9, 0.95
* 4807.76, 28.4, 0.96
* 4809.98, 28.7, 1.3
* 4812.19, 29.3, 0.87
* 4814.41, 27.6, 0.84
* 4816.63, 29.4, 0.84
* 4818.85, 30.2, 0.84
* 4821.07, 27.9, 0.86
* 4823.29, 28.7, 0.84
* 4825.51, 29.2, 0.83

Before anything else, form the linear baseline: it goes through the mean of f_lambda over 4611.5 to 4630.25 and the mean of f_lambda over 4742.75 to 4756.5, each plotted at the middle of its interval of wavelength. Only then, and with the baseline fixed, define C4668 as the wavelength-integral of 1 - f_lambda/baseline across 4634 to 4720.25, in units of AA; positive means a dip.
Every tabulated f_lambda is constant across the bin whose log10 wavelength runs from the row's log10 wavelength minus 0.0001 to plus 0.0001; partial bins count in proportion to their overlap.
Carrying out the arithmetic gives 8.0 AA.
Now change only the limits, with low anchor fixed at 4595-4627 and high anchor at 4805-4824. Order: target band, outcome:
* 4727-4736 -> 0.65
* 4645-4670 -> 1.77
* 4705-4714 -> 1.02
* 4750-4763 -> 0.44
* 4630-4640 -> 0.28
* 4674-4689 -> 1.55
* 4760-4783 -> 1.09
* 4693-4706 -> 1.17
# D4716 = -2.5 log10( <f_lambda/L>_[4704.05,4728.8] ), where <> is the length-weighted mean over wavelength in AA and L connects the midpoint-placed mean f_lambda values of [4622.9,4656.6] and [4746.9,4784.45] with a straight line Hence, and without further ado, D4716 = 0.036 mag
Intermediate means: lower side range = 26.4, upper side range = 27.5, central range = 26.2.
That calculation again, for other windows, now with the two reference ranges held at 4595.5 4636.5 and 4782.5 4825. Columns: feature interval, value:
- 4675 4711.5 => 0.11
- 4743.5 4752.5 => 0.02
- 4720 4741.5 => 0.05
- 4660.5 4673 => 0.09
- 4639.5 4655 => 0.10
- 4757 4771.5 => 0.08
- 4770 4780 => 0.03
